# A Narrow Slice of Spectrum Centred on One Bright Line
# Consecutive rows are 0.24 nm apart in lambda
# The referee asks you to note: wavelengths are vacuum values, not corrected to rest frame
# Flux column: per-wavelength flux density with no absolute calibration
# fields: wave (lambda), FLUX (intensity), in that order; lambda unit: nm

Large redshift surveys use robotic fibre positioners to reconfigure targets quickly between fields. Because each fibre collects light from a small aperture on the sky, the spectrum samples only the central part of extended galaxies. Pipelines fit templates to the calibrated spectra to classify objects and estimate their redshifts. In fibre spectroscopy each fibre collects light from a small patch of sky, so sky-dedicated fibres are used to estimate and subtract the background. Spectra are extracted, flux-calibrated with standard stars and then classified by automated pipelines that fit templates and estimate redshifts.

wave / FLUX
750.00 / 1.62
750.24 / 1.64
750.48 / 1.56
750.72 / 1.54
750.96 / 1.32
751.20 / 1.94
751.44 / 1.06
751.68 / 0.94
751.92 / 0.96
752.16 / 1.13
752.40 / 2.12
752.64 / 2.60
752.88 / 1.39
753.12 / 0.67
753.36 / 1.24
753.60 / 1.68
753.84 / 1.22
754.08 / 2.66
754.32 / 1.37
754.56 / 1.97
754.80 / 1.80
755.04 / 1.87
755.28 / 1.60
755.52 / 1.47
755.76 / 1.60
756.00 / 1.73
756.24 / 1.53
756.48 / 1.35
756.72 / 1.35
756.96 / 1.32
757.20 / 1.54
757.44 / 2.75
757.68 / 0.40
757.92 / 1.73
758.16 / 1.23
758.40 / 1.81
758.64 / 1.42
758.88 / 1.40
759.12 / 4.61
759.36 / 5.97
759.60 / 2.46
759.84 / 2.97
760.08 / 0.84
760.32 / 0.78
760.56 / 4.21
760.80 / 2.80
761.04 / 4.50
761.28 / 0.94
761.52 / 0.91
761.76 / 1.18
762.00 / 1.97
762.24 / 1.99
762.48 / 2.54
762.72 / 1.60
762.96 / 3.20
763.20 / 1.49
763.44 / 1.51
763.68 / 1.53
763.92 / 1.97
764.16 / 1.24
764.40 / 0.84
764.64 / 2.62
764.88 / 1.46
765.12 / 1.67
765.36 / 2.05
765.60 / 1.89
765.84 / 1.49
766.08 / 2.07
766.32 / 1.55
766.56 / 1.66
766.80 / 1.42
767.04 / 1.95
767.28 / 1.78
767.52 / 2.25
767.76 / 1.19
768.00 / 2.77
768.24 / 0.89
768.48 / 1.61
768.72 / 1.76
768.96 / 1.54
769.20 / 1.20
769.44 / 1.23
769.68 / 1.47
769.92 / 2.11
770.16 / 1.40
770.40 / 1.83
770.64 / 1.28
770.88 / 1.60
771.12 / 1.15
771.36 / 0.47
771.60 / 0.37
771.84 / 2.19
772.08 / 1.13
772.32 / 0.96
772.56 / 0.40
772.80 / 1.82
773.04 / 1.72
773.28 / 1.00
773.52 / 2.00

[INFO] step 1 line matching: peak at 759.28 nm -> [S II]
